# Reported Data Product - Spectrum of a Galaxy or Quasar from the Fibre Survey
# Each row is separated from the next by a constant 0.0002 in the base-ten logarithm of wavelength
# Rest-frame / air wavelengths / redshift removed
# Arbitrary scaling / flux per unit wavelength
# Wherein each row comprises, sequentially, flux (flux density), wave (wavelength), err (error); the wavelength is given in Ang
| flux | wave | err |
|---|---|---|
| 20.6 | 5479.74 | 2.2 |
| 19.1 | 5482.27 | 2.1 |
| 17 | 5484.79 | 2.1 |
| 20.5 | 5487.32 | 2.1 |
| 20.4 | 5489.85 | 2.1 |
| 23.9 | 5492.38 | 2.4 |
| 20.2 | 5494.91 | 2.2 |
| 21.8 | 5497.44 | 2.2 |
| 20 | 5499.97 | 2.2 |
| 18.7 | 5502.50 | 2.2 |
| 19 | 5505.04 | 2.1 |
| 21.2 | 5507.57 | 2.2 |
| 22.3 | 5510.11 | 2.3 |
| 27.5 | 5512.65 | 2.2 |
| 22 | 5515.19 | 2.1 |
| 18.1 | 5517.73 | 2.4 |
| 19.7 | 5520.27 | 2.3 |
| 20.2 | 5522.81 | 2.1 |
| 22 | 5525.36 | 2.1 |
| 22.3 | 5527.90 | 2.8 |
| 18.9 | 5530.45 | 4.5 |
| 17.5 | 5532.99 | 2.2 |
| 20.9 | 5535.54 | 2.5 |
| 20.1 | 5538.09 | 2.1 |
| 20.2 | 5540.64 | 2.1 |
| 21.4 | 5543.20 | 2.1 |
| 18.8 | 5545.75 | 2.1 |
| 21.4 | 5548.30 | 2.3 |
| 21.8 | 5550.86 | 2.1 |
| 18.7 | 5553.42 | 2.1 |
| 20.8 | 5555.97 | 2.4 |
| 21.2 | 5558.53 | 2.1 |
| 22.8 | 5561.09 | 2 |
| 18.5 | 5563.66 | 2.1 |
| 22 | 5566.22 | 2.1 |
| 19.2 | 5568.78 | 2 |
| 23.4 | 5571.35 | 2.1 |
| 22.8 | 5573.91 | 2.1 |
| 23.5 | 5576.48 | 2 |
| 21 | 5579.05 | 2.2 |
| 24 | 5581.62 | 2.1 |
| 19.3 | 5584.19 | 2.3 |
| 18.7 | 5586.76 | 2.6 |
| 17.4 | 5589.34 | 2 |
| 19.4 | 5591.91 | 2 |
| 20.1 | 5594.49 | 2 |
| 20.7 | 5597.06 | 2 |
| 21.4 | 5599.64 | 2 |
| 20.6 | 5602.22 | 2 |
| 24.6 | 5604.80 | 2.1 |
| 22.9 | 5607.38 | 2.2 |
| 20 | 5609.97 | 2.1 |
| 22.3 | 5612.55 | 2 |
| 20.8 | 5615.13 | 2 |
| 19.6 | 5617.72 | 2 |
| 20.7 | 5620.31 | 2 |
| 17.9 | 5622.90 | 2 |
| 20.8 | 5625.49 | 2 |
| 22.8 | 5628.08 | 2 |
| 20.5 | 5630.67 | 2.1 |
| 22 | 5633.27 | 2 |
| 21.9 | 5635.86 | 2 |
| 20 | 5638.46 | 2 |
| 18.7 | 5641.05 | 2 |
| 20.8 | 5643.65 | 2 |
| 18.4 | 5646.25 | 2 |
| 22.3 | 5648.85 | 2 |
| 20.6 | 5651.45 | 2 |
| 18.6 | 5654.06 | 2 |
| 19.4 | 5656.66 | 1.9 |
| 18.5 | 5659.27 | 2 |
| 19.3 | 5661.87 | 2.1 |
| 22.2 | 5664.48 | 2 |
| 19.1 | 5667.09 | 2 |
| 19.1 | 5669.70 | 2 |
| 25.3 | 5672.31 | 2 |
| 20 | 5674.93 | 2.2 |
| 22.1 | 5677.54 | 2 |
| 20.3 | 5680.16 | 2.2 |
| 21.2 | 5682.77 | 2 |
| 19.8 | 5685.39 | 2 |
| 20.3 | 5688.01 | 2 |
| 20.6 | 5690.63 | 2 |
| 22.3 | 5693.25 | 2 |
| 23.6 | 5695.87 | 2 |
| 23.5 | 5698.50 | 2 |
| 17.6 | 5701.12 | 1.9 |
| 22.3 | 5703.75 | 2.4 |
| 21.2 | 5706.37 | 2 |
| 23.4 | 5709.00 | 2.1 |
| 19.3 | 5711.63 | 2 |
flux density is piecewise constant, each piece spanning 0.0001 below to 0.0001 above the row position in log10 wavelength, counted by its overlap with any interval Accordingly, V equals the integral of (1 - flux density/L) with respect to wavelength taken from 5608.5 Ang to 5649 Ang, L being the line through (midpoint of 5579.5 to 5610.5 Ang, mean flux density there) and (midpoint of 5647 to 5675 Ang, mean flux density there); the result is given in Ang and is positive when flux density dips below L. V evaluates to 0.0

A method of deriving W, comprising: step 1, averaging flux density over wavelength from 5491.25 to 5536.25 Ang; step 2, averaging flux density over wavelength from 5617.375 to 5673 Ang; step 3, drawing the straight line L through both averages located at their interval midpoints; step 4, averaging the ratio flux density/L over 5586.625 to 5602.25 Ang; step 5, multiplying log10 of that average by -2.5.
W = 0.04 mag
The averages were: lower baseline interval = 20.9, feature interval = 19.8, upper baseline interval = 20.3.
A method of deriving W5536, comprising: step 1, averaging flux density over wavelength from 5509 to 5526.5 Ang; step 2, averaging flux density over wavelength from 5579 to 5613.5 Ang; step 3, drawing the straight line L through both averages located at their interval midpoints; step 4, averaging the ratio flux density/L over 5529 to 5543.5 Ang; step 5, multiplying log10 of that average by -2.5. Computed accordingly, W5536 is 0.09 mag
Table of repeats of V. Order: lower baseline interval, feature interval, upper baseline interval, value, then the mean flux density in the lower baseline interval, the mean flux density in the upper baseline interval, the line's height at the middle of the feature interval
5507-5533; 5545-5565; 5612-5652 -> 0.46 Ang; 21.2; 20.6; 21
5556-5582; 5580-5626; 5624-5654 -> 1.28 Ang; 21.7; 20.7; 21.2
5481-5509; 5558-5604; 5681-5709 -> -0.56 Ang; 20.2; 21.3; 20.7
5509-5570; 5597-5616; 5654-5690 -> -1.06 Ang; 20.8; 20.4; 20.6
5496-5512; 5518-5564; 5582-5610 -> 0.69 Ang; 20.8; 20.6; 20.7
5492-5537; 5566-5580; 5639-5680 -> -0.94 Ang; 20.8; 20.3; 20.6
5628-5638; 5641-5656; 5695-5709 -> 1.11 Ang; 21.5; 21.7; 21.6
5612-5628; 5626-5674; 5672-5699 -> 0.94 Ang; 20.4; 21.5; 20.9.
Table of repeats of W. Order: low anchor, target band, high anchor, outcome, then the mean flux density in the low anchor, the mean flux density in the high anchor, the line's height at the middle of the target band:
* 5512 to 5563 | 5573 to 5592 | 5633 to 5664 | -0.019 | 20.7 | 20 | 20.4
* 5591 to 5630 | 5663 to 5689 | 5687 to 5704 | 0.020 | 21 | 21.4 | 21.3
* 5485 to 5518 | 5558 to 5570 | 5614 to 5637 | 0.013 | 21.2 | 20.8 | 21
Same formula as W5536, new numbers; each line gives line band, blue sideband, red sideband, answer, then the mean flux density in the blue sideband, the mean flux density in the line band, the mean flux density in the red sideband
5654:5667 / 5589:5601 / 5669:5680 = 0.09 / 20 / 19.7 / 21.6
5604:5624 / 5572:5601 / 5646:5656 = -0.03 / 20.8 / 21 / 20.1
